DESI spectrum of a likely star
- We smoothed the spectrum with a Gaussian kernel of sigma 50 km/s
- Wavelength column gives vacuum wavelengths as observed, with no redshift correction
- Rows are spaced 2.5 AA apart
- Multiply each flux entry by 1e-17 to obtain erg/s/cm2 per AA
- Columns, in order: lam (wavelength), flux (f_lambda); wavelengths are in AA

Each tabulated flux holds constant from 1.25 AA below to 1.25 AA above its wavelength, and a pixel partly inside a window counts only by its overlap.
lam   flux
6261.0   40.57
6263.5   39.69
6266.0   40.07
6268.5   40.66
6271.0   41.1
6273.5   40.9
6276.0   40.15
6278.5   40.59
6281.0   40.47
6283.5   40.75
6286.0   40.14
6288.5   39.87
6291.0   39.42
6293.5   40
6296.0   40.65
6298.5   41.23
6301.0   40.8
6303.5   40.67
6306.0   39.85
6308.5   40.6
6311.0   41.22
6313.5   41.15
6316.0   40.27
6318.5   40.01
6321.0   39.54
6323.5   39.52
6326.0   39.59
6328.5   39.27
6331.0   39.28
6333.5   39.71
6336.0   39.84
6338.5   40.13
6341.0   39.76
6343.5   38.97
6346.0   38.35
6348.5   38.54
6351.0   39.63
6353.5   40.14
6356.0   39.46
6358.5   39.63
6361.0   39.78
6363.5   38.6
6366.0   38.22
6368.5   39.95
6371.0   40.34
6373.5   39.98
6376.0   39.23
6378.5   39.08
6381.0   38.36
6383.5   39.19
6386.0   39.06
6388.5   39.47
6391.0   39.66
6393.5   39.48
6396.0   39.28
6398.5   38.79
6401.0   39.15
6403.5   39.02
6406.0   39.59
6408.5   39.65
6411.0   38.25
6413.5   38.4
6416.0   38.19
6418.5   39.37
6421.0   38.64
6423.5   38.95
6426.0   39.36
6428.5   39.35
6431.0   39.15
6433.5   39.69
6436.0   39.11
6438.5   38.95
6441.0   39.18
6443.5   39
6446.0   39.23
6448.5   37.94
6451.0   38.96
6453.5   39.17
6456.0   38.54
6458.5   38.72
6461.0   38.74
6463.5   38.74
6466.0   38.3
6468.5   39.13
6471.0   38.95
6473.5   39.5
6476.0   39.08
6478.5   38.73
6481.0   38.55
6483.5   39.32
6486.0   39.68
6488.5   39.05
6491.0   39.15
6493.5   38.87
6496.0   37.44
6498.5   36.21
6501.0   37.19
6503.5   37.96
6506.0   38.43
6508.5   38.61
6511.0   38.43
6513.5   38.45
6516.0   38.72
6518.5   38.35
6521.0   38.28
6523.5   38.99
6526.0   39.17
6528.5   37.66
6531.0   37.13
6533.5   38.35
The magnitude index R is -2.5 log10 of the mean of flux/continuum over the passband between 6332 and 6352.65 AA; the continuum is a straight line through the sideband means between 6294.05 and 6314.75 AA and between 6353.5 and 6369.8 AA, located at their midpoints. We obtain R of 0.01 mag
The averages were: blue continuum 40.7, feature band 39.4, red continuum 39.3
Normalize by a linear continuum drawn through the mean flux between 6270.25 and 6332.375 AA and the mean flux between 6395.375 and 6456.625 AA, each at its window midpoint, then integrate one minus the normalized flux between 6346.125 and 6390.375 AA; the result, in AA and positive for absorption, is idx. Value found 0.3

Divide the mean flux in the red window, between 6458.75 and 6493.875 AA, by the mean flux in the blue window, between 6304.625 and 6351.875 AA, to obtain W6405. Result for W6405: 1.0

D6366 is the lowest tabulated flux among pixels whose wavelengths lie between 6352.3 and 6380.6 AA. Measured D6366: 38.22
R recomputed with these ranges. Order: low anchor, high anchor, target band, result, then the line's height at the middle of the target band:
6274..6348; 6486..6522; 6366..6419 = 0.003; 39.3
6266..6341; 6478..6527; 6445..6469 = 0.004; 38.9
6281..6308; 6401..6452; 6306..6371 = 0.007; 39.9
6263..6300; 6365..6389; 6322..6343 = 0.005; 39.8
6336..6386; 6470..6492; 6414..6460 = 0.007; 39.2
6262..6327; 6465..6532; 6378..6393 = 0.010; 39.5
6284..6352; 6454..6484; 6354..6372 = 0.005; 39.6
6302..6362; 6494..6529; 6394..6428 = 0.002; 39.1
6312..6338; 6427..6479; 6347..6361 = 0.004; 39.6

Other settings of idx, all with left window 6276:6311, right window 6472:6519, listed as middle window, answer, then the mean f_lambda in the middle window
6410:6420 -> 0.2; 38.6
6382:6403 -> 0.1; 39.2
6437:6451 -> 0.0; 38.9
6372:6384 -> 0.1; 39.2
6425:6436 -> -0.1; 39.4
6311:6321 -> -0.1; 40.5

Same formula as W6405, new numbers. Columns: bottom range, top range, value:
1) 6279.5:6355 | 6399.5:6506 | 0.97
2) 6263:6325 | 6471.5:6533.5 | 0.95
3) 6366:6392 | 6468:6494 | 0.99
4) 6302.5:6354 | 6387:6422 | 0.98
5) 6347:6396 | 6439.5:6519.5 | 0.98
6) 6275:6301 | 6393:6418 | 0.97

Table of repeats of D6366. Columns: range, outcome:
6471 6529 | 36.21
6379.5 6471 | 37.94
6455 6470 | 38.3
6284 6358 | 38.35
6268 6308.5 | 39.42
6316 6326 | 39.52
